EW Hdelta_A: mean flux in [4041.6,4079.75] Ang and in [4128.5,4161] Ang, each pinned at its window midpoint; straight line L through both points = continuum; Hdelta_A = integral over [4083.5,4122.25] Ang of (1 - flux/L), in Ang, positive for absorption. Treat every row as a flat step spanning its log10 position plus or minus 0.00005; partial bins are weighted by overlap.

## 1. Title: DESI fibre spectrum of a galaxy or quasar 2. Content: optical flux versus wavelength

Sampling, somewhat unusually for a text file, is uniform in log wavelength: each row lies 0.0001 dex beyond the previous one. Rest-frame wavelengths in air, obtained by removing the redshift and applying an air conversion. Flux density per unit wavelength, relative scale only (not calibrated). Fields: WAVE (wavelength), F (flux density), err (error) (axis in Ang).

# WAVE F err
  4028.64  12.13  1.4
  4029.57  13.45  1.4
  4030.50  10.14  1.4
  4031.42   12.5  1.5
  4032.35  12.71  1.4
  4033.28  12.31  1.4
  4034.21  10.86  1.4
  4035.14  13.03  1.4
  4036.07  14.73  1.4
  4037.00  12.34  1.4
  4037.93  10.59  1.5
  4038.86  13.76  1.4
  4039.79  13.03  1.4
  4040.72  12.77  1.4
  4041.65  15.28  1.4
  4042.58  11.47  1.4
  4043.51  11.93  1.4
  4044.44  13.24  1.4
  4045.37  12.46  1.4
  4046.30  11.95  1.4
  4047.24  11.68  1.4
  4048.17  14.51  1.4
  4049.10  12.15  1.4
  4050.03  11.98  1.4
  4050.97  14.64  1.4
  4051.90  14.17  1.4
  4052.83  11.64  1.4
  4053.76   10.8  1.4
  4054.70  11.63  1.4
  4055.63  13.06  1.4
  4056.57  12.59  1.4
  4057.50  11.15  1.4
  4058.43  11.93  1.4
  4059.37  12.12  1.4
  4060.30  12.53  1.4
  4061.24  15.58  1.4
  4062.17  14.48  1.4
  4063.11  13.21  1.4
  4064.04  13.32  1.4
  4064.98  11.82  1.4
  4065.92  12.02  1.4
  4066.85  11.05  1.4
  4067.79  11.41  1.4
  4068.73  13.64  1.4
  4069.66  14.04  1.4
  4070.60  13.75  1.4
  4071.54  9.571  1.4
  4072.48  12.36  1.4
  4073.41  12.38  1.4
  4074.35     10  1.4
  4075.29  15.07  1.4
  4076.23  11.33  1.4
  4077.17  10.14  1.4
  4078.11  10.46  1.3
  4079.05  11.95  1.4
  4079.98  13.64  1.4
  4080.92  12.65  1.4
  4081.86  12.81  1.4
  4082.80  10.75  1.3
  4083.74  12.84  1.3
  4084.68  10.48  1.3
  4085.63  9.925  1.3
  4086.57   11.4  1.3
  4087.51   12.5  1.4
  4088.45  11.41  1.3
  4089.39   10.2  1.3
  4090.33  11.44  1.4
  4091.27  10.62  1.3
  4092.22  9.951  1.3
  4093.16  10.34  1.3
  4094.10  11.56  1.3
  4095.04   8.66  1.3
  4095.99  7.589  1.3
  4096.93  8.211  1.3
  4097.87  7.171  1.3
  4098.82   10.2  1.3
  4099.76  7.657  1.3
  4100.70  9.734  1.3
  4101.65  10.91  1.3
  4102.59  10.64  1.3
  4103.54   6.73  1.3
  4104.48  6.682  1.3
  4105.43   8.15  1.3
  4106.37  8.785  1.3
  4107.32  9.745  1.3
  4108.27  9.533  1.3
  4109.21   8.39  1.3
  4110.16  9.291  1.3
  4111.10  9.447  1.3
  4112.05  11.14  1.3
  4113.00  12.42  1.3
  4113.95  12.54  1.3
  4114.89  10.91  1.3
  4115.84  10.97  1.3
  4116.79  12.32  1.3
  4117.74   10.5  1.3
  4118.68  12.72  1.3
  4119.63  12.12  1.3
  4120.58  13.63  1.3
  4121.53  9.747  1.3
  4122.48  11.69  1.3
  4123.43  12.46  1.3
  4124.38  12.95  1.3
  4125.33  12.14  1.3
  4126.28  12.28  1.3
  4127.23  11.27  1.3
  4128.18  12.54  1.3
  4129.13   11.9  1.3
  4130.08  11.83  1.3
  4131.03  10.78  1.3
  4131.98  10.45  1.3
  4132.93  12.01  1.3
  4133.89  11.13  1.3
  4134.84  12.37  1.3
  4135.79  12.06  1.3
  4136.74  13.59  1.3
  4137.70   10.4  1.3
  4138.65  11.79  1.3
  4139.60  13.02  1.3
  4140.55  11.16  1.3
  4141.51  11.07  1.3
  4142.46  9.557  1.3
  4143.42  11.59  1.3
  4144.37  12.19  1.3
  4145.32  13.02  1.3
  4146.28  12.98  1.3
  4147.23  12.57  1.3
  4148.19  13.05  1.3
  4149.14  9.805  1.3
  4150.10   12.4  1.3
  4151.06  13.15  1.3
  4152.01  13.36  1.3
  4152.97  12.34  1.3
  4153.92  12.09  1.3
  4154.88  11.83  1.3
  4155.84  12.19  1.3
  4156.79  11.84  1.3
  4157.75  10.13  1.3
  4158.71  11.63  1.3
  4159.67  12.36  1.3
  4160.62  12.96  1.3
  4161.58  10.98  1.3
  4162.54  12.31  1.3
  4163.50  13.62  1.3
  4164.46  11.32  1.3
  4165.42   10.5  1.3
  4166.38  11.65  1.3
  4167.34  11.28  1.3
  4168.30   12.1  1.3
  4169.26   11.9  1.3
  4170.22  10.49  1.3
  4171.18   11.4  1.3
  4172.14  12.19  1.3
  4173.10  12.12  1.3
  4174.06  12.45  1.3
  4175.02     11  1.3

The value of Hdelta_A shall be 6.19 Ang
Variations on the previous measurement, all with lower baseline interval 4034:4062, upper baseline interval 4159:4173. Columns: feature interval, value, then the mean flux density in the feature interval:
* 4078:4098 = 2.5 Ang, 10.8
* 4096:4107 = 3.3 Ang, 8.6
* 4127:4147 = 0.4 Ang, 11.8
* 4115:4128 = 0.3 Ang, 11.9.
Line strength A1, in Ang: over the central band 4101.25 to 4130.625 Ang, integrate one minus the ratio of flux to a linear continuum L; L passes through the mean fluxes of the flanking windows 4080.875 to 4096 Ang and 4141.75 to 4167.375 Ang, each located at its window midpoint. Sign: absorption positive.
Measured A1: 1.3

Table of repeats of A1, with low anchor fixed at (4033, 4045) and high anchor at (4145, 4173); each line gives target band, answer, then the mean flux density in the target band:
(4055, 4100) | 3.4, 11.5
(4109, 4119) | 1.0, 11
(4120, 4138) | 0.4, 11.9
